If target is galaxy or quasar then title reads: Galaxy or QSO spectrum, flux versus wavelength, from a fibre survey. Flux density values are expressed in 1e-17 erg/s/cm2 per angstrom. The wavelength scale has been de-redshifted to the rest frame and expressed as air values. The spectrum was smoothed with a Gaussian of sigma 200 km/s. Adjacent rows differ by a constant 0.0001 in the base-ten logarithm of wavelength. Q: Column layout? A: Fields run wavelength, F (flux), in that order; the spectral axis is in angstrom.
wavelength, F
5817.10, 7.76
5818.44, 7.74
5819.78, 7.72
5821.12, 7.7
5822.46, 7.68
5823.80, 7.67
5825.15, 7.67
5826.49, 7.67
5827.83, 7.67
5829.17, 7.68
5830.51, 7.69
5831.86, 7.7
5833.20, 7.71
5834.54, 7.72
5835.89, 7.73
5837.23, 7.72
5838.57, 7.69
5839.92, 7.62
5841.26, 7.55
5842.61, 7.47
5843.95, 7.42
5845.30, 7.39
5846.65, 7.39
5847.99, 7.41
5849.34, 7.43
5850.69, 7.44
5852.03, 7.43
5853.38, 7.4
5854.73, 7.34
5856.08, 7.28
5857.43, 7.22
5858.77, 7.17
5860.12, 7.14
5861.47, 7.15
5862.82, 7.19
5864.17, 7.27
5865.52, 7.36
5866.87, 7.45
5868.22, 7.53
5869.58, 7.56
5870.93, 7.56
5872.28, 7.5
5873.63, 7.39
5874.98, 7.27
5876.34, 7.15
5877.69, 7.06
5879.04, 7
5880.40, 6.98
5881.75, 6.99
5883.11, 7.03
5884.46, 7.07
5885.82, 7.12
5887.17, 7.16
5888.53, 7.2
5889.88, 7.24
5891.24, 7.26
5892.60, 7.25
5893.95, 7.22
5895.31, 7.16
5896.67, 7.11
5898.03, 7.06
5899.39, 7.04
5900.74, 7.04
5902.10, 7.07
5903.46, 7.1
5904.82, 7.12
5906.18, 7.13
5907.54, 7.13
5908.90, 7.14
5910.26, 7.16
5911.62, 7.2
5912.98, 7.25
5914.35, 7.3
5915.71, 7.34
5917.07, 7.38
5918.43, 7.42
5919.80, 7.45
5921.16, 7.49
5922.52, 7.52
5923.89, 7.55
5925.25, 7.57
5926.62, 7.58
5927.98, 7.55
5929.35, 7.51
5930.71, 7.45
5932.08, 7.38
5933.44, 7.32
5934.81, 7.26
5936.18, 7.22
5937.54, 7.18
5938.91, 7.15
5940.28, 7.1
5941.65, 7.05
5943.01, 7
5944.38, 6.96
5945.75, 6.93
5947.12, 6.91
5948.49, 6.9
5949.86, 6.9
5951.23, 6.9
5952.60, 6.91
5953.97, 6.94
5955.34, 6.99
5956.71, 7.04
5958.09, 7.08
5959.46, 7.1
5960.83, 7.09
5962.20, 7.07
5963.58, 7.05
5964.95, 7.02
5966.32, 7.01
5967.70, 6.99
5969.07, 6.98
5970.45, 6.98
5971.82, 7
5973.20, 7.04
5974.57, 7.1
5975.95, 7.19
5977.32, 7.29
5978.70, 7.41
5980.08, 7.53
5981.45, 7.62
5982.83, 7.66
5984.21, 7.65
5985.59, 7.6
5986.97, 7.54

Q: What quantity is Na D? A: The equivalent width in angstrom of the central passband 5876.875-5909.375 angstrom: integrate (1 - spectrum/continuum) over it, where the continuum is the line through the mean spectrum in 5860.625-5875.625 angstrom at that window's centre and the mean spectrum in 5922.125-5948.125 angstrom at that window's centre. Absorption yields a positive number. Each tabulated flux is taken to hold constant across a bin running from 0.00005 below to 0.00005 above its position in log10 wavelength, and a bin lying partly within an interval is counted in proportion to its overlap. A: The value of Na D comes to 1.0 angstrom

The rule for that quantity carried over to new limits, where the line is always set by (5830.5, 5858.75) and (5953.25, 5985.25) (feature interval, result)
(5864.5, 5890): 0.6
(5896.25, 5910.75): 0.5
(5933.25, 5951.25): 0.5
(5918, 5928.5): -0.3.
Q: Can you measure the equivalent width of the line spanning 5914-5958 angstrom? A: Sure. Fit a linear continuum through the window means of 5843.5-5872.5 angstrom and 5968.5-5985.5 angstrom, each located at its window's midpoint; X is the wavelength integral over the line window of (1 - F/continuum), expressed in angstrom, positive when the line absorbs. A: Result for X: 0.6 angstrom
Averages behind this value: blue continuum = 7.36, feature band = 7.22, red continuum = 7.3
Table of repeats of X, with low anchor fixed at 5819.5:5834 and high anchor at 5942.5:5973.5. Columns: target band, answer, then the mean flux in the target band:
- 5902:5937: -0.7 angstrom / 7.33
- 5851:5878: 0.6 angstrom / 7.33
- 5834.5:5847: 0.1 angstrom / 7.56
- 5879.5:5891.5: 0.4 angstrom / 7.11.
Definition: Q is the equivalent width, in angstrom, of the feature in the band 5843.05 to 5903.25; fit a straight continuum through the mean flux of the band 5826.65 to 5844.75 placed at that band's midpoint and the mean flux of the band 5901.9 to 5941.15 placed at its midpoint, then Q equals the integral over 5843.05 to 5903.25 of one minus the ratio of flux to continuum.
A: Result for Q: 2.02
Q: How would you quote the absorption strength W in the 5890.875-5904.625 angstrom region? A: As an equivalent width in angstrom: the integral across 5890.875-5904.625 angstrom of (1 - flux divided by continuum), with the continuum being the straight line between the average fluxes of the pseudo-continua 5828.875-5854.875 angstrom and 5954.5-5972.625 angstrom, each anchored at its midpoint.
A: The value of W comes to 0.3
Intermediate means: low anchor 7.55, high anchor 7.03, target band 7.13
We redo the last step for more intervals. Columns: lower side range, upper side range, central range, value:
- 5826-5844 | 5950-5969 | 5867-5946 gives 0.4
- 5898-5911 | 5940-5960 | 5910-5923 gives -0.5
